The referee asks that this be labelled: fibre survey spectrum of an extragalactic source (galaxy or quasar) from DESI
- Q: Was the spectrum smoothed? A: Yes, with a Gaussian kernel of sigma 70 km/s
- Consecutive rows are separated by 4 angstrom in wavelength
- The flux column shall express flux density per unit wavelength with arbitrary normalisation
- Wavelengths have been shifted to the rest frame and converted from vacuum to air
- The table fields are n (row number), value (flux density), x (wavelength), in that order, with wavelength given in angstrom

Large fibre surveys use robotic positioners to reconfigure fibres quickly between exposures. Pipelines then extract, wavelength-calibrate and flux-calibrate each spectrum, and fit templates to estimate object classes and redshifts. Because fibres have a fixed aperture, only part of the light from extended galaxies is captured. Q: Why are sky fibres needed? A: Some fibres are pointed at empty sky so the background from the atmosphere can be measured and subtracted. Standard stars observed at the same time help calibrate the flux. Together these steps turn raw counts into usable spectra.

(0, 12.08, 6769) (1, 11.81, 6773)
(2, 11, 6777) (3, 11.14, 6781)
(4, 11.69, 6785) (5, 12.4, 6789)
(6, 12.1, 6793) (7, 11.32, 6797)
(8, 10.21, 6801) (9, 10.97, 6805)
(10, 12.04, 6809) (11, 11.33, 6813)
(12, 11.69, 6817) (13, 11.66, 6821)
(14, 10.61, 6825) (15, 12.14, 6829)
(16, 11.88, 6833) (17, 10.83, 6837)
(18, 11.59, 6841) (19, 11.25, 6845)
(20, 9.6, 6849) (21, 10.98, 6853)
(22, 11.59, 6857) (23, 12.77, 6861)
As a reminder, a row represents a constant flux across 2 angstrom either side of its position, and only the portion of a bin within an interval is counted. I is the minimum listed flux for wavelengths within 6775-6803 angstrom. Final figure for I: 10.21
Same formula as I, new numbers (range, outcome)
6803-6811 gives 10.97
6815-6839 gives 10.61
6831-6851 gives 9.6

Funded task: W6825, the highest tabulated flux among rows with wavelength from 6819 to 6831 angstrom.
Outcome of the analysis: 12.14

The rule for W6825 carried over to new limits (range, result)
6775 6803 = 12.4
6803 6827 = 12.04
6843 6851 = 11.25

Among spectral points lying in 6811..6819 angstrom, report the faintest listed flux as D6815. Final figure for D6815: 11.33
